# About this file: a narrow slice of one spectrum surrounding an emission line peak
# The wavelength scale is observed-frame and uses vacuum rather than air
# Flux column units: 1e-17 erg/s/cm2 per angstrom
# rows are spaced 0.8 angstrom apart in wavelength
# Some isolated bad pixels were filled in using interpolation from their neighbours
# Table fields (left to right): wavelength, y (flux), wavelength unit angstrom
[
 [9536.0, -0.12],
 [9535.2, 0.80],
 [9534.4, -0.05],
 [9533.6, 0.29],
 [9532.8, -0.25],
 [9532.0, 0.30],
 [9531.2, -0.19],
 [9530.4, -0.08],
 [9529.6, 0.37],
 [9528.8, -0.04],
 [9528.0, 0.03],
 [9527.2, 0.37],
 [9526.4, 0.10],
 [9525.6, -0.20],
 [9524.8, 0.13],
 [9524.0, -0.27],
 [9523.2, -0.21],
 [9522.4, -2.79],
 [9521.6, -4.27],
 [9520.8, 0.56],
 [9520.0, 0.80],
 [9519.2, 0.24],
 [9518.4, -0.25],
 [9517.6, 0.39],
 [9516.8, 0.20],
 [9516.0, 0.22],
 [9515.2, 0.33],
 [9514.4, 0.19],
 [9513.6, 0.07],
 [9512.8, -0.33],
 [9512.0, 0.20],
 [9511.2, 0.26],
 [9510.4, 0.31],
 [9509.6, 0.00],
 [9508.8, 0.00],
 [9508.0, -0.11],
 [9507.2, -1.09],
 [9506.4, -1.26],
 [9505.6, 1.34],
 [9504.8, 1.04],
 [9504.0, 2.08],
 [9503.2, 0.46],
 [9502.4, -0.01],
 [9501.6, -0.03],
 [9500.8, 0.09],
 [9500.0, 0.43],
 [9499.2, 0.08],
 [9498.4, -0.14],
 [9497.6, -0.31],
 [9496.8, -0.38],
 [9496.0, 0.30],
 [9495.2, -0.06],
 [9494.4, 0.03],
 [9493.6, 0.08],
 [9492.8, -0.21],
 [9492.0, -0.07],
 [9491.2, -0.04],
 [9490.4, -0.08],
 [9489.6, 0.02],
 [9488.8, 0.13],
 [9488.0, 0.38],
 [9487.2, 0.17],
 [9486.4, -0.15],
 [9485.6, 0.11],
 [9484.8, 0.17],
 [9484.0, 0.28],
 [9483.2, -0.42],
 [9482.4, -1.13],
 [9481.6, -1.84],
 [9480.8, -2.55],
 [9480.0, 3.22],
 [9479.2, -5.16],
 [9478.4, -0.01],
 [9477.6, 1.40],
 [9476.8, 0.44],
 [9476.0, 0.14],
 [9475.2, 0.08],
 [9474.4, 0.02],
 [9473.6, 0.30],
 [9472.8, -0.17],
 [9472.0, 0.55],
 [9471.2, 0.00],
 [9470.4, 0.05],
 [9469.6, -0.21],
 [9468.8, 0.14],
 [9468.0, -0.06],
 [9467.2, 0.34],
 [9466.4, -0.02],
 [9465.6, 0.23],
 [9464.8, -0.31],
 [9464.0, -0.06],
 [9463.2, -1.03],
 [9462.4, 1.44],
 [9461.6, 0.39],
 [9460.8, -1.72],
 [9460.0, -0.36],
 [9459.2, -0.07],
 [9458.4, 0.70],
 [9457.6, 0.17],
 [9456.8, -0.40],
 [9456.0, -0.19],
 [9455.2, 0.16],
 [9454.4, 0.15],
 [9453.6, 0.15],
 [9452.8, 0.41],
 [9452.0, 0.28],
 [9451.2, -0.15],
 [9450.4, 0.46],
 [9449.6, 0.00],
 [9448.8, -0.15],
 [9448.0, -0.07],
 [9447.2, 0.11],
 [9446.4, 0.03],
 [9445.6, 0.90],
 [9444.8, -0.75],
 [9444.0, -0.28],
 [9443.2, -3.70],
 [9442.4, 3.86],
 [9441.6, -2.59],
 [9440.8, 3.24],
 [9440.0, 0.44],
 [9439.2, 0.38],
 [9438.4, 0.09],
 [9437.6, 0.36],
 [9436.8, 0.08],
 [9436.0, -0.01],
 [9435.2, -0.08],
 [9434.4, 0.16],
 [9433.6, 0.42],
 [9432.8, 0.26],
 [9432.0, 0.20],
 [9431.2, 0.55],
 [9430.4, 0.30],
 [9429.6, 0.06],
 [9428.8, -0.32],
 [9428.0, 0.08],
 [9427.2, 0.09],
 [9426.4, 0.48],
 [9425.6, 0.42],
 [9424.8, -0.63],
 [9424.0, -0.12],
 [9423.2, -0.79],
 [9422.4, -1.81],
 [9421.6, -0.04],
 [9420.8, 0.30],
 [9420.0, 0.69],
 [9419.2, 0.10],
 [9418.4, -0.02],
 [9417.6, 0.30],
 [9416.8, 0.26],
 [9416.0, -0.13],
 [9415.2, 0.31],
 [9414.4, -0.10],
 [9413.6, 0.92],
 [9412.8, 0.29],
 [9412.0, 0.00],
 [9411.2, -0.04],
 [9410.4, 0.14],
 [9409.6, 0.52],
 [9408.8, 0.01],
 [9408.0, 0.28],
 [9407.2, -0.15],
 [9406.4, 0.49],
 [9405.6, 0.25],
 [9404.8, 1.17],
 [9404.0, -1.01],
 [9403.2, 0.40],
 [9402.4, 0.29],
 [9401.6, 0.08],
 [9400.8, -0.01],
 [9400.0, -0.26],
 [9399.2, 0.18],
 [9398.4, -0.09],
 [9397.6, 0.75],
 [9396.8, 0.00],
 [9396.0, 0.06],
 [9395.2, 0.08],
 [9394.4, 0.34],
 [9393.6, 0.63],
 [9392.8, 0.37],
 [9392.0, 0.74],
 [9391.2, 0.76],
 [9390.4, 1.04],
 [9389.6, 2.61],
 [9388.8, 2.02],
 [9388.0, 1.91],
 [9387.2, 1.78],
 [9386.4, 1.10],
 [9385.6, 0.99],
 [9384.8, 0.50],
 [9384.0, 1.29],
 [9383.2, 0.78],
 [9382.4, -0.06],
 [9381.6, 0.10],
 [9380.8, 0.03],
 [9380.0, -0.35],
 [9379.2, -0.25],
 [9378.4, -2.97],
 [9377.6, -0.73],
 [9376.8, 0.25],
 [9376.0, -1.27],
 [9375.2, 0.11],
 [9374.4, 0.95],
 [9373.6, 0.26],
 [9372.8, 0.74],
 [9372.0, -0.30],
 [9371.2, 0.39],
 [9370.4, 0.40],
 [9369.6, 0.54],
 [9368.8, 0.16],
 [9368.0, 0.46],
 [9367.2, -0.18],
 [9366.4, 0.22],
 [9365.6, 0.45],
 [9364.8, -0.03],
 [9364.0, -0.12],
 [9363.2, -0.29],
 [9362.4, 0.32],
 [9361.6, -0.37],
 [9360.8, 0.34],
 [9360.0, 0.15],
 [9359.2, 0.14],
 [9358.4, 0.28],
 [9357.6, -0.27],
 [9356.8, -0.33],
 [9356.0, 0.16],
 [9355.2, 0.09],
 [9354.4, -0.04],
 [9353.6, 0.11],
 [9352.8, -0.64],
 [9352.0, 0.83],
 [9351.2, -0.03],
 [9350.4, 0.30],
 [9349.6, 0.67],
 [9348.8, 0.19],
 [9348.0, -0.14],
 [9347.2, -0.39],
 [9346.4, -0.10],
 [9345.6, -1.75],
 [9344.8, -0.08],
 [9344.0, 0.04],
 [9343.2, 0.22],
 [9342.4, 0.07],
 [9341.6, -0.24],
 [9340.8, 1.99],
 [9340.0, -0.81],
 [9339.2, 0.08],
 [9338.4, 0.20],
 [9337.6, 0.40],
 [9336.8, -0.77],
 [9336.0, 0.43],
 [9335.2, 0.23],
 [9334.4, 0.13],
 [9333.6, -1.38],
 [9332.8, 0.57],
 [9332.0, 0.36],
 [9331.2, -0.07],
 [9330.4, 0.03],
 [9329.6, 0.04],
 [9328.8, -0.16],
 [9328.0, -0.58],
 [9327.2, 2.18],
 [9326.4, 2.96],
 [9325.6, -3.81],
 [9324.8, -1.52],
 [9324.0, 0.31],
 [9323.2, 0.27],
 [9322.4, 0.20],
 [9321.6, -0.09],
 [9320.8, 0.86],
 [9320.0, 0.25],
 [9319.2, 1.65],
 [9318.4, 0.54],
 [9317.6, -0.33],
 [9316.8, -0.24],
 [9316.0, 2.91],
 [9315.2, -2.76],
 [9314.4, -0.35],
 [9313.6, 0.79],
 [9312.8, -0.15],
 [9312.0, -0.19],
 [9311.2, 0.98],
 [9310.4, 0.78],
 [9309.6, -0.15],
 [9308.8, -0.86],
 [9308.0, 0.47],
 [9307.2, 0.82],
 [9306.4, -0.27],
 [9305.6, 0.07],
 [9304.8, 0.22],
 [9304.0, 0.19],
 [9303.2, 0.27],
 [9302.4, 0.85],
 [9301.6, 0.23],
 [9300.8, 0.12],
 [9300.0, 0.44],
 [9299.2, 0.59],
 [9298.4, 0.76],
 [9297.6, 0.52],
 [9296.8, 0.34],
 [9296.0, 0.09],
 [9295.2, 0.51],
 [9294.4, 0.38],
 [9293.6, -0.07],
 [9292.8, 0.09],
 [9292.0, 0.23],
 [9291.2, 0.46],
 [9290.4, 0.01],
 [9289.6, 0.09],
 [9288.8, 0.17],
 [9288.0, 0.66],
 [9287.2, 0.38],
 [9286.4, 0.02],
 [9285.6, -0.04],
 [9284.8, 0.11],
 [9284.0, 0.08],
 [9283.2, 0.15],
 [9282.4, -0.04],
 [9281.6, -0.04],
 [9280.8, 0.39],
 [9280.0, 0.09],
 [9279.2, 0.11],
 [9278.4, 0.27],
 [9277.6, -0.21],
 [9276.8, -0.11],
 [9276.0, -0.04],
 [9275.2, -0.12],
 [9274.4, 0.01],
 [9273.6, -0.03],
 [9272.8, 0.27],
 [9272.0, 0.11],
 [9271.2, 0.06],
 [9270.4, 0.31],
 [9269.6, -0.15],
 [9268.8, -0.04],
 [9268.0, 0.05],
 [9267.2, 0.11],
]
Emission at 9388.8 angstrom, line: [O III]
